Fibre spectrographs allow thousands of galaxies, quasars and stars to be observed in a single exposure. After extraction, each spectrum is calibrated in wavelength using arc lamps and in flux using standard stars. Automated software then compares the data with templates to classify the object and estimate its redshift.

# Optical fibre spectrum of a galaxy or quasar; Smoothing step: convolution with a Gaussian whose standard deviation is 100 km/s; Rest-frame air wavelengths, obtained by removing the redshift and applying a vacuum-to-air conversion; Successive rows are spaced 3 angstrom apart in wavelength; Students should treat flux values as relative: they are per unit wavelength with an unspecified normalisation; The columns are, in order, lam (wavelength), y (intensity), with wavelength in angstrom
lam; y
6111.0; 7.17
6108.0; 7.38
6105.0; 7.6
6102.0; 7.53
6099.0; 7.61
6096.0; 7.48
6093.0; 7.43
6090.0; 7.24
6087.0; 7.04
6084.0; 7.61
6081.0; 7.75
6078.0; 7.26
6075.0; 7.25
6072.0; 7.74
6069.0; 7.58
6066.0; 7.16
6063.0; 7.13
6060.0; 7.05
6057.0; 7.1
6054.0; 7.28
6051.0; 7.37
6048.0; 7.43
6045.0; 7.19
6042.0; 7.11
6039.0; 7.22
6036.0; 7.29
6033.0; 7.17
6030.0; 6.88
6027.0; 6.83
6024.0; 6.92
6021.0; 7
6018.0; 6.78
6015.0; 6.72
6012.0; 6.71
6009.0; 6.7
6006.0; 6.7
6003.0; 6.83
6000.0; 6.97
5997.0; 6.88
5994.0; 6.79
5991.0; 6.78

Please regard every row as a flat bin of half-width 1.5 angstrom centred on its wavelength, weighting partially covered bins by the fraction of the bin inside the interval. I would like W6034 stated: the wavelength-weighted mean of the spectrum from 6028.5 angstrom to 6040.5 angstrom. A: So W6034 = 7.14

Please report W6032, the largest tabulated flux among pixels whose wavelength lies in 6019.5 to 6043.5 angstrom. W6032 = 7.29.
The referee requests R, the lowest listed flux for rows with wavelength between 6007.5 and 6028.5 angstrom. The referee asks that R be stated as 6.7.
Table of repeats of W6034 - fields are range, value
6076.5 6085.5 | 7.54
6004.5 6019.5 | 6.72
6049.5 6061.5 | 7.2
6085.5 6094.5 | 7.24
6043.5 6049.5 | 7.31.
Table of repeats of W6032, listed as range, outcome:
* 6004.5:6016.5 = 6.72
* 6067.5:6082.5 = 7.75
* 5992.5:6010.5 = 6.97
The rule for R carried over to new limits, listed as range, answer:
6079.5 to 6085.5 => 7.61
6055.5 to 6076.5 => 7.05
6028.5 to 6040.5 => 6.88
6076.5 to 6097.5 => 7.04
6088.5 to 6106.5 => 7.24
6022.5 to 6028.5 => 6.83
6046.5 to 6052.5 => 7.37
